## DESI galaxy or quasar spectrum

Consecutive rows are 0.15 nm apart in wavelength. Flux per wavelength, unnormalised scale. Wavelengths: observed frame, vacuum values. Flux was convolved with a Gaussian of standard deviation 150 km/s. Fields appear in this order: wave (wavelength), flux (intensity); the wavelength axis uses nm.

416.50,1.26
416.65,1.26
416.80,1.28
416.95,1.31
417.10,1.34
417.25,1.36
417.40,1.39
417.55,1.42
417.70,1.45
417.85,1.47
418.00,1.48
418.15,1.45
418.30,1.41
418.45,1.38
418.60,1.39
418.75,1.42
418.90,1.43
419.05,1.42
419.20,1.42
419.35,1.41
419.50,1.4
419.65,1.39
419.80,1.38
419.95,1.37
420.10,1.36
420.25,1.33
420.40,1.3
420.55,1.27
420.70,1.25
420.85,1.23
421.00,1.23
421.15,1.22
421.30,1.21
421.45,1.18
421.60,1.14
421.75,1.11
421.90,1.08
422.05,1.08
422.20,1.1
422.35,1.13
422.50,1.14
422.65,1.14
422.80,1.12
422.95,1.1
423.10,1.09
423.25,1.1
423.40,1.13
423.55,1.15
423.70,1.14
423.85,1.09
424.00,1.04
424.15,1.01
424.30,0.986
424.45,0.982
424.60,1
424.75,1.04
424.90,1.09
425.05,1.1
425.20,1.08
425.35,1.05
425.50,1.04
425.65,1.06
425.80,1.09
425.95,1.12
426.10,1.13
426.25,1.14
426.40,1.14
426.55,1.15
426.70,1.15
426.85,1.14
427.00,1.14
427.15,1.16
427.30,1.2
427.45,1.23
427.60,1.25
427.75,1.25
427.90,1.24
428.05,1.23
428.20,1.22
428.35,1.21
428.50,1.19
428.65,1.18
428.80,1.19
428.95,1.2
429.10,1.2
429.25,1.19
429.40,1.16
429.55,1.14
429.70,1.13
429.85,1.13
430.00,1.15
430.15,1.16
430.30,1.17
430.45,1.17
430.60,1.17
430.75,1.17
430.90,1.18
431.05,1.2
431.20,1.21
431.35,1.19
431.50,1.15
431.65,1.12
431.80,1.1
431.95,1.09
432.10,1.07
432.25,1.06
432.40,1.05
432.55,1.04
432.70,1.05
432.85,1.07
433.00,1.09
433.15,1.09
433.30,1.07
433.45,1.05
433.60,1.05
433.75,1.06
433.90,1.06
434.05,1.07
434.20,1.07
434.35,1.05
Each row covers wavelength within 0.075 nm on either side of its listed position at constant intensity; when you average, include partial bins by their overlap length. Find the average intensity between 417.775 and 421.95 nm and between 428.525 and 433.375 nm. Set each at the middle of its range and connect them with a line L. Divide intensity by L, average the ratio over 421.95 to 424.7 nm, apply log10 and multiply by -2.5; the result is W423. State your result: 0.170 mag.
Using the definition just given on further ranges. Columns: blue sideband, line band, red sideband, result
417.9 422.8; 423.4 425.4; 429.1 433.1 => 0.159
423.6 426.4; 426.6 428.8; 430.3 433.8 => -0.108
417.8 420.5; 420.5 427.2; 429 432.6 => 0.161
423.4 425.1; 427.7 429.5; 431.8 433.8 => -0.135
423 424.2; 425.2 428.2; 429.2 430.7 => -0.026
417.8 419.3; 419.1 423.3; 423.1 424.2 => 0.027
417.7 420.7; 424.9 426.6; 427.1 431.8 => 0.147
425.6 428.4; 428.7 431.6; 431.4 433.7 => -0.050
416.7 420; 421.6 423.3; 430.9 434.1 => 0.180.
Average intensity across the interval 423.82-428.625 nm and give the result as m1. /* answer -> 1.12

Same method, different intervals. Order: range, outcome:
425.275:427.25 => 1.12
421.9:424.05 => 1.11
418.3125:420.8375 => 1.37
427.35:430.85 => 1.19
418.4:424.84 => 1.21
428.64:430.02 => 1.17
